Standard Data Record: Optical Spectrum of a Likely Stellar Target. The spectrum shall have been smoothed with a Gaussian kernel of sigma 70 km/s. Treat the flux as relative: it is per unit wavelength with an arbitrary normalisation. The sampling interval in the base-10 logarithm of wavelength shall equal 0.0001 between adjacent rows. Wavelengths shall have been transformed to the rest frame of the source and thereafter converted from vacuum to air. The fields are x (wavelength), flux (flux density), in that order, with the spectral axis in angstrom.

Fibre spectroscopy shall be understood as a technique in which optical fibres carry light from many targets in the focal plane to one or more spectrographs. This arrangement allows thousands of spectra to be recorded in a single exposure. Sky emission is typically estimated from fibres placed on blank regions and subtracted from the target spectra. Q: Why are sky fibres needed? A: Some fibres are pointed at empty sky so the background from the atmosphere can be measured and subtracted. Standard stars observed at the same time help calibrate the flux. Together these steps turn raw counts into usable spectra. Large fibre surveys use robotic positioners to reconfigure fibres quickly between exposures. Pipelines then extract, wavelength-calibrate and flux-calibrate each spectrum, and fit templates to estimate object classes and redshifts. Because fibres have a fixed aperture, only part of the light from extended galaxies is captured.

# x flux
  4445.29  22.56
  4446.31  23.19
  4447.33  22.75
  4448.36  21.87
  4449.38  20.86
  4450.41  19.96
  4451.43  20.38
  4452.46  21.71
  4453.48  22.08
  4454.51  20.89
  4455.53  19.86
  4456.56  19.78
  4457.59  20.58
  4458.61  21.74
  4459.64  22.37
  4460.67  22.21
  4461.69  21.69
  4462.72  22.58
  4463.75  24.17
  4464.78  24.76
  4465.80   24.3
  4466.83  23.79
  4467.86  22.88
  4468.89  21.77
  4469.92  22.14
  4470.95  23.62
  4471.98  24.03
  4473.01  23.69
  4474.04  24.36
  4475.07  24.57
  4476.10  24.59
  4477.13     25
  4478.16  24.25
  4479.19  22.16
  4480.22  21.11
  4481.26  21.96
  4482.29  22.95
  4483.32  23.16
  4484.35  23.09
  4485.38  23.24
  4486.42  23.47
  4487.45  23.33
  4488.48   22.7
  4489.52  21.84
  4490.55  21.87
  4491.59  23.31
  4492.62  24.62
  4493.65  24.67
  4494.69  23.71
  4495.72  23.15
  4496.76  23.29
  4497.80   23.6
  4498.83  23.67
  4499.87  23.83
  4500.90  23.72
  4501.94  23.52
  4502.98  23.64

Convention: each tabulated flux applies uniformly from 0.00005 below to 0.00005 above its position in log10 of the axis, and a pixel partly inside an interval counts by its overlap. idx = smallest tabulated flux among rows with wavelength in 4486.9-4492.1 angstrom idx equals 21.84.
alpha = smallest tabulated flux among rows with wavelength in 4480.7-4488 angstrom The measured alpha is 21.96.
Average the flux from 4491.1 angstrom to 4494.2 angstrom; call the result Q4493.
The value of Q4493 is 24.2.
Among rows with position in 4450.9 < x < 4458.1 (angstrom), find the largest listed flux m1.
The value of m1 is 22.08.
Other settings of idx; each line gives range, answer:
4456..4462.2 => 19.78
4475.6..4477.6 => 24.59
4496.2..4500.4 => 23.29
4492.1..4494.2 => 24.62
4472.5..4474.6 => 23.69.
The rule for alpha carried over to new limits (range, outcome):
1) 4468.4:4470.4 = 21.77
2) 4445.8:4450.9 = 19.96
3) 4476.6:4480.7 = 21.11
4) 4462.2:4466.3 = 22.58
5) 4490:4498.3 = 21.87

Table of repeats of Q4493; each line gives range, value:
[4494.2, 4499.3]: 23.5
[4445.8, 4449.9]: 22.2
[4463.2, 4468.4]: 24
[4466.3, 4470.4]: 22.6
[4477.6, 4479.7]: 23.3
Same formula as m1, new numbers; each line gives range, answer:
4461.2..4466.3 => 24.76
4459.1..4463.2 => 22.58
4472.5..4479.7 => 25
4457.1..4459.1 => 21.74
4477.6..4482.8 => 24.25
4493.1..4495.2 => 24.67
